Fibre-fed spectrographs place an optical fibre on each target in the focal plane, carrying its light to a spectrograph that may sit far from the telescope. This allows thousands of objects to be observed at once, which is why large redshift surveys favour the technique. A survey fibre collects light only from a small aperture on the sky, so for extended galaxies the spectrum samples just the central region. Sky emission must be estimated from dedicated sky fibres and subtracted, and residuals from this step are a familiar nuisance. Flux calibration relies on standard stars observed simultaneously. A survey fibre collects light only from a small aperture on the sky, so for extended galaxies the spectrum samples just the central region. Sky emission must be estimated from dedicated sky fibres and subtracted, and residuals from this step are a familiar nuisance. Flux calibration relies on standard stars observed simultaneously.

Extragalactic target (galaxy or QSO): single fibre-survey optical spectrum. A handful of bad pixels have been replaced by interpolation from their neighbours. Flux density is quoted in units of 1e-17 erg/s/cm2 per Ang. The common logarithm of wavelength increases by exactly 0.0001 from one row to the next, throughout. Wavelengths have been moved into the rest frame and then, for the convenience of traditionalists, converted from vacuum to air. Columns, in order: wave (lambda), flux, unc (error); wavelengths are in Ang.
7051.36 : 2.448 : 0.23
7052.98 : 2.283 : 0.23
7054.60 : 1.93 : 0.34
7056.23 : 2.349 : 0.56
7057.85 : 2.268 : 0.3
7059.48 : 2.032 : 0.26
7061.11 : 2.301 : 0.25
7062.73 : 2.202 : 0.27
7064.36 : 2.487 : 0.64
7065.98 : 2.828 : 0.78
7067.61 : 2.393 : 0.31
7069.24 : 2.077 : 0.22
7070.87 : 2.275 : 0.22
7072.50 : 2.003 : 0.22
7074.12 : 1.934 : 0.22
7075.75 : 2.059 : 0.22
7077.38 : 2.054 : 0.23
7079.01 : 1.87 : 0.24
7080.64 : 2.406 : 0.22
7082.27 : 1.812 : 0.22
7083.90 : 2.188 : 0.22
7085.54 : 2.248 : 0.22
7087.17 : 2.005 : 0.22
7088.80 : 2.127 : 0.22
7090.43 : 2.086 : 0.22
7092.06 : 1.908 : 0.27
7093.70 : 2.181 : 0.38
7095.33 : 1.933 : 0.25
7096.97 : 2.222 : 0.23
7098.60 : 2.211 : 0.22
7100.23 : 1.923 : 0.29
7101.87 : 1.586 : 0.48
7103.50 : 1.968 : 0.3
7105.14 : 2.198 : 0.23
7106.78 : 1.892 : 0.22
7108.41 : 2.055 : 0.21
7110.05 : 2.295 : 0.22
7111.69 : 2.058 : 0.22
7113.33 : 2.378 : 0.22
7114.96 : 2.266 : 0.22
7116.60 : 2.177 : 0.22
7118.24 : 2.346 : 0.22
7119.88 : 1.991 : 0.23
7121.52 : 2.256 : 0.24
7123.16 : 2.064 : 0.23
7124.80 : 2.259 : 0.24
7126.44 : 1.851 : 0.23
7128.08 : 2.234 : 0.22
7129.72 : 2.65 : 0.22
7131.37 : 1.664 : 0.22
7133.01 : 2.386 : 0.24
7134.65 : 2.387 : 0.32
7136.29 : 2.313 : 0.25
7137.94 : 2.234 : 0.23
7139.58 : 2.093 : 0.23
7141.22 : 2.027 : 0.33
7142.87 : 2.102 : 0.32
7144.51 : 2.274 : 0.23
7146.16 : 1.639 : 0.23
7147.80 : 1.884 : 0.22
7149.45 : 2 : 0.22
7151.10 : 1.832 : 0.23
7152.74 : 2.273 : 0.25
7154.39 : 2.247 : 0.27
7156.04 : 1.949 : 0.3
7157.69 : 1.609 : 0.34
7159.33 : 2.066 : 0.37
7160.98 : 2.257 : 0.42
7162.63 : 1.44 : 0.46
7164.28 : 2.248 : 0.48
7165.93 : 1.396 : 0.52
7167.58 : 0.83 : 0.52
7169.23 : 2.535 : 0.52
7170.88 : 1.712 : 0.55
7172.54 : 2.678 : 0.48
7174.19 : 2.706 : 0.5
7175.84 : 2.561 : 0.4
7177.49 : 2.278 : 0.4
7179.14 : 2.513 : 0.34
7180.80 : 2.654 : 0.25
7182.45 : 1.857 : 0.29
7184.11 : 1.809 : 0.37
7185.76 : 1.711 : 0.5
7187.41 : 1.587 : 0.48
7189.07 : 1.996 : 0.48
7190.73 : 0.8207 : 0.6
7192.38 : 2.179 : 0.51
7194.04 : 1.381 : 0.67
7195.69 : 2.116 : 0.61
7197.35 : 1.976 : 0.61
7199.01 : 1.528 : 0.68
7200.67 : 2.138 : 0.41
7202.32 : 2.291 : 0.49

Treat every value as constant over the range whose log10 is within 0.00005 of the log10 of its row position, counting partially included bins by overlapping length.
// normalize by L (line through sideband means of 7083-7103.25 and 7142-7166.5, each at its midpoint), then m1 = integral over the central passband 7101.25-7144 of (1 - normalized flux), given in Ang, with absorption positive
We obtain -3.1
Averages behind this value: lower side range 2.05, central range 2.15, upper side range 1.95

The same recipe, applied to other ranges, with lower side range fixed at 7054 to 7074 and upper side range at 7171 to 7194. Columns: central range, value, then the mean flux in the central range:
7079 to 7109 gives 2.2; 2.05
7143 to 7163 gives 1.3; 1.97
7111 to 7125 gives -0.2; 2.2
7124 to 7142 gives -0.4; 2.19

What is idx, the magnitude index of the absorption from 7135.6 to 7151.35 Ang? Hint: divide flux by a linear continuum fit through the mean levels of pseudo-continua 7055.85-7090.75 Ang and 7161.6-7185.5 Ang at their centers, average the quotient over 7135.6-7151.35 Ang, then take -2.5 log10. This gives 0.034 mag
